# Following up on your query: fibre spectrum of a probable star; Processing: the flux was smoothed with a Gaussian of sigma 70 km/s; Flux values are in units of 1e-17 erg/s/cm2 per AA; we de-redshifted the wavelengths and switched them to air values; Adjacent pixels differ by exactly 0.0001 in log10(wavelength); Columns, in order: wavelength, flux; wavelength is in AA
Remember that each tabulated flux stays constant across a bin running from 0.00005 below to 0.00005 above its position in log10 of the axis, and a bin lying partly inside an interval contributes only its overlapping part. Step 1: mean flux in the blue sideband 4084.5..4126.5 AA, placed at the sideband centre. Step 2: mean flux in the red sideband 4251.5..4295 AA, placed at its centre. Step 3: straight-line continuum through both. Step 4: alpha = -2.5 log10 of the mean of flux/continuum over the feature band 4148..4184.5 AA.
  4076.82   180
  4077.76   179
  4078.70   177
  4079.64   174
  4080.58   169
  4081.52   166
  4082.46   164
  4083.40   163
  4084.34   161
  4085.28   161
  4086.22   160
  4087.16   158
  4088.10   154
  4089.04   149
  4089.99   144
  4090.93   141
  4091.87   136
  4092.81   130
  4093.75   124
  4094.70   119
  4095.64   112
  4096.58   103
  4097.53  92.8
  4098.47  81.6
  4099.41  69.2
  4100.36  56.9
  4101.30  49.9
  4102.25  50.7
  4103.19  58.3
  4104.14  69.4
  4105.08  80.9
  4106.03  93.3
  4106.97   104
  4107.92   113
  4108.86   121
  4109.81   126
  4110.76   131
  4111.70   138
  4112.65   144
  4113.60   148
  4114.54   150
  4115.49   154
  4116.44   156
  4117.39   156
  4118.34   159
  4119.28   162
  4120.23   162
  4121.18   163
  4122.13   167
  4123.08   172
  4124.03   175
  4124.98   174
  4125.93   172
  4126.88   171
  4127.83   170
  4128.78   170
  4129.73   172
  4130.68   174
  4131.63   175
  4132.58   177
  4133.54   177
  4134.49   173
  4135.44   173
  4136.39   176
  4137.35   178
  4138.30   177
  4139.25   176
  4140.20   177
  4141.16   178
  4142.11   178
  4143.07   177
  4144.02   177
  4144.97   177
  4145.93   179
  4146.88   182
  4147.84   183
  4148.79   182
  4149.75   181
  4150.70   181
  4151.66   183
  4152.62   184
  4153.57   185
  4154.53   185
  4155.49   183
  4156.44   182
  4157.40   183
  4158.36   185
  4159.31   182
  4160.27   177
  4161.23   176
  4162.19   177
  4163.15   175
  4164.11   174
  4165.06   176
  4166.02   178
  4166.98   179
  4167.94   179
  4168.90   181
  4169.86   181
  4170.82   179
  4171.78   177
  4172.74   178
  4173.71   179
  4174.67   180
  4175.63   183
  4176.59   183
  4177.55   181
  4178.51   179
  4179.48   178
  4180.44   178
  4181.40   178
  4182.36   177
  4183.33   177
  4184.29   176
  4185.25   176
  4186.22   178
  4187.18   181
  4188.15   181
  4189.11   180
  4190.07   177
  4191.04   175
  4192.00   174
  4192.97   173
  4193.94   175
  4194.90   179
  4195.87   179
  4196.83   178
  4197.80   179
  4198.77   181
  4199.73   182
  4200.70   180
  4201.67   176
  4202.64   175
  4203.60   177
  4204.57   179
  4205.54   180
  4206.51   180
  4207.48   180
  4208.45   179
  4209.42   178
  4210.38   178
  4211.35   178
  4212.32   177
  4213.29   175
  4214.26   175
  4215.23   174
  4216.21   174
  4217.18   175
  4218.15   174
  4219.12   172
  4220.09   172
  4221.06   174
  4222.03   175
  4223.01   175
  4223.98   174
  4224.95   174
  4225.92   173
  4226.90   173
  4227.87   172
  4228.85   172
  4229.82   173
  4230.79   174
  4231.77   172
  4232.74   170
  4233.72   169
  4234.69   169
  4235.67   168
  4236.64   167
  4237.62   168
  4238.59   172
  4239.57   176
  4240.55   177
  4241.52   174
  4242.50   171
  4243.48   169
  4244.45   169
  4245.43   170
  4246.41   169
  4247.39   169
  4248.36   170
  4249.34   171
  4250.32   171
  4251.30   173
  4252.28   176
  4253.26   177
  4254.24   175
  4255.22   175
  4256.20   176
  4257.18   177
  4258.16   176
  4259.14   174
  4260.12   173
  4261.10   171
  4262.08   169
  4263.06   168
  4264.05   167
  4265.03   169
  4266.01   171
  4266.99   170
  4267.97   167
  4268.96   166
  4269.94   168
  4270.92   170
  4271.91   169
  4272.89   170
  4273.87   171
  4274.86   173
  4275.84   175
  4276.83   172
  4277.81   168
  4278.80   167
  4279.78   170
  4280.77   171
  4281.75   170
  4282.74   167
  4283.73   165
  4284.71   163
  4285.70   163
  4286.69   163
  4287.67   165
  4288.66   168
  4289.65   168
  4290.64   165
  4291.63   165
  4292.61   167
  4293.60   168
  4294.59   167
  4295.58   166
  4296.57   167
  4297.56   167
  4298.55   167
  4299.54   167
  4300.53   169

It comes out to -0.25 mag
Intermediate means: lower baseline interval 129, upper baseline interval 170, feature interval 180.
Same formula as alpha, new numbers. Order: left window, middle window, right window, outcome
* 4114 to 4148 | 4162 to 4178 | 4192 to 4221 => -0.03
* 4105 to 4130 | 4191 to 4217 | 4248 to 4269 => -0.09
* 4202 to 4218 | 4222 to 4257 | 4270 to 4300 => 0.01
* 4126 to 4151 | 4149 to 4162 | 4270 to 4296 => -0.04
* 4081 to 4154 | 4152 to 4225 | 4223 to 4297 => -0.12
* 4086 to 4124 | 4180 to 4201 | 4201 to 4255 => -0.12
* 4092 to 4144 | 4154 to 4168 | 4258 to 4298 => -0.21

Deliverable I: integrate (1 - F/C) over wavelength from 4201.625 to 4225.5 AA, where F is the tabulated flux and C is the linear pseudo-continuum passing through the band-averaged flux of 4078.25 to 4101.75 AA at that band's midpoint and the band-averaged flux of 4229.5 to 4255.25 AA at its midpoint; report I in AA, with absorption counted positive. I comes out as -1.7 AA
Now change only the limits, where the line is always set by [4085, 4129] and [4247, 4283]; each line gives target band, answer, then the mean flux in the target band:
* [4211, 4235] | -2.0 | 173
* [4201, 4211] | -1.4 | 178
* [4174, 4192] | -3.4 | 179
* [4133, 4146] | -3.5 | 176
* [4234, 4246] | -0.4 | 171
